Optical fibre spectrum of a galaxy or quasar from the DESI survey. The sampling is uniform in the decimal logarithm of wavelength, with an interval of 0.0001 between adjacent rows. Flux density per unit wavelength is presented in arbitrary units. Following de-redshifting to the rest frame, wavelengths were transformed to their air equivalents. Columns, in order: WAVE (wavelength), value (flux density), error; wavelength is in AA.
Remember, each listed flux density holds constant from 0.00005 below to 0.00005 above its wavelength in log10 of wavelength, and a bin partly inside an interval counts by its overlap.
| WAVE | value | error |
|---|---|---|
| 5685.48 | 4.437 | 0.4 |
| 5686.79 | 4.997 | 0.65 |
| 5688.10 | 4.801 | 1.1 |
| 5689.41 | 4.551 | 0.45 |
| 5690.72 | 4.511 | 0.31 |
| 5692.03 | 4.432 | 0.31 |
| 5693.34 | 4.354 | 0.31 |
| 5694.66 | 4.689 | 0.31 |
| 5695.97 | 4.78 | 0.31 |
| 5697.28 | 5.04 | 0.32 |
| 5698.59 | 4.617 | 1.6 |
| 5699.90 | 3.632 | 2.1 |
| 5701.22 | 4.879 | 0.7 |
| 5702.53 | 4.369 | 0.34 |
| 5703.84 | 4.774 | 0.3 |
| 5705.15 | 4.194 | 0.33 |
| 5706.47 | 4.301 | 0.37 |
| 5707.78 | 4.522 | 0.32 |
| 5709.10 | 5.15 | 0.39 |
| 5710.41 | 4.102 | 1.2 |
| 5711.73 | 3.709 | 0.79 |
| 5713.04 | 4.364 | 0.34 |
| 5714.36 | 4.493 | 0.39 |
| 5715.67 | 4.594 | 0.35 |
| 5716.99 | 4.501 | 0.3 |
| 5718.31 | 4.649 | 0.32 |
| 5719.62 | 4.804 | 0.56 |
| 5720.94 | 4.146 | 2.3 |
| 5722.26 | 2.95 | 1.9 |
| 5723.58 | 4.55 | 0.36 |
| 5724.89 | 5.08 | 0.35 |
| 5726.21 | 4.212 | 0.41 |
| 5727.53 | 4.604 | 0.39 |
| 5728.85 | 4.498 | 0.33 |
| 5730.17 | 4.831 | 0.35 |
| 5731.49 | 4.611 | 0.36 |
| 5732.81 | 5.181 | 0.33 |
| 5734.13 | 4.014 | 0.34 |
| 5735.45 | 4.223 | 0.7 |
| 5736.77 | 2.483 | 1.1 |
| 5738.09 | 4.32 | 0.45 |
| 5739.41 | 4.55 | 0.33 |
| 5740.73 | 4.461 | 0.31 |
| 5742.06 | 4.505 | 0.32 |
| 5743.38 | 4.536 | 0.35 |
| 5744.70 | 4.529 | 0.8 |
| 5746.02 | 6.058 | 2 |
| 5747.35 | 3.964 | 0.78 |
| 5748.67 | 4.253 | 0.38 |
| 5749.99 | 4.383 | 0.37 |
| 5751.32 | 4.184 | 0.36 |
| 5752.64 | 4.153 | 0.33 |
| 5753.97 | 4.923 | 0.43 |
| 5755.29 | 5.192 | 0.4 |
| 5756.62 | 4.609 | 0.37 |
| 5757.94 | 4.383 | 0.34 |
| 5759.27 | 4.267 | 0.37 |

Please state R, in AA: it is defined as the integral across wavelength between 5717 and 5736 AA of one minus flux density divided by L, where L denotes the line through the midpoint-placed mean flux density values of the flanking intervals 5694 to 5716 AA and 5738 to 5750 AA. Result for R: 0.33 AA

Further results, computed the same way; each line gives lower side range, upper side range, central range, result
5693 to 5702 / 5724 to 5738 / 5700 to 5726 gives 0.4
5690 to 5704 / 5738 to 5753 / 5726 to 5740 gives 0.6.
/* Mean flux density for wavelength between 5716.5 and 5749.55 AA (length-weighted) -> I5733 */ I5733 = 4.42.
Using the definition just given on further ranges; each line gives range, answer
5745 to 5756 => 4.63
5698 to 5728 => 4.4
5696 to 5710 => 4.55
